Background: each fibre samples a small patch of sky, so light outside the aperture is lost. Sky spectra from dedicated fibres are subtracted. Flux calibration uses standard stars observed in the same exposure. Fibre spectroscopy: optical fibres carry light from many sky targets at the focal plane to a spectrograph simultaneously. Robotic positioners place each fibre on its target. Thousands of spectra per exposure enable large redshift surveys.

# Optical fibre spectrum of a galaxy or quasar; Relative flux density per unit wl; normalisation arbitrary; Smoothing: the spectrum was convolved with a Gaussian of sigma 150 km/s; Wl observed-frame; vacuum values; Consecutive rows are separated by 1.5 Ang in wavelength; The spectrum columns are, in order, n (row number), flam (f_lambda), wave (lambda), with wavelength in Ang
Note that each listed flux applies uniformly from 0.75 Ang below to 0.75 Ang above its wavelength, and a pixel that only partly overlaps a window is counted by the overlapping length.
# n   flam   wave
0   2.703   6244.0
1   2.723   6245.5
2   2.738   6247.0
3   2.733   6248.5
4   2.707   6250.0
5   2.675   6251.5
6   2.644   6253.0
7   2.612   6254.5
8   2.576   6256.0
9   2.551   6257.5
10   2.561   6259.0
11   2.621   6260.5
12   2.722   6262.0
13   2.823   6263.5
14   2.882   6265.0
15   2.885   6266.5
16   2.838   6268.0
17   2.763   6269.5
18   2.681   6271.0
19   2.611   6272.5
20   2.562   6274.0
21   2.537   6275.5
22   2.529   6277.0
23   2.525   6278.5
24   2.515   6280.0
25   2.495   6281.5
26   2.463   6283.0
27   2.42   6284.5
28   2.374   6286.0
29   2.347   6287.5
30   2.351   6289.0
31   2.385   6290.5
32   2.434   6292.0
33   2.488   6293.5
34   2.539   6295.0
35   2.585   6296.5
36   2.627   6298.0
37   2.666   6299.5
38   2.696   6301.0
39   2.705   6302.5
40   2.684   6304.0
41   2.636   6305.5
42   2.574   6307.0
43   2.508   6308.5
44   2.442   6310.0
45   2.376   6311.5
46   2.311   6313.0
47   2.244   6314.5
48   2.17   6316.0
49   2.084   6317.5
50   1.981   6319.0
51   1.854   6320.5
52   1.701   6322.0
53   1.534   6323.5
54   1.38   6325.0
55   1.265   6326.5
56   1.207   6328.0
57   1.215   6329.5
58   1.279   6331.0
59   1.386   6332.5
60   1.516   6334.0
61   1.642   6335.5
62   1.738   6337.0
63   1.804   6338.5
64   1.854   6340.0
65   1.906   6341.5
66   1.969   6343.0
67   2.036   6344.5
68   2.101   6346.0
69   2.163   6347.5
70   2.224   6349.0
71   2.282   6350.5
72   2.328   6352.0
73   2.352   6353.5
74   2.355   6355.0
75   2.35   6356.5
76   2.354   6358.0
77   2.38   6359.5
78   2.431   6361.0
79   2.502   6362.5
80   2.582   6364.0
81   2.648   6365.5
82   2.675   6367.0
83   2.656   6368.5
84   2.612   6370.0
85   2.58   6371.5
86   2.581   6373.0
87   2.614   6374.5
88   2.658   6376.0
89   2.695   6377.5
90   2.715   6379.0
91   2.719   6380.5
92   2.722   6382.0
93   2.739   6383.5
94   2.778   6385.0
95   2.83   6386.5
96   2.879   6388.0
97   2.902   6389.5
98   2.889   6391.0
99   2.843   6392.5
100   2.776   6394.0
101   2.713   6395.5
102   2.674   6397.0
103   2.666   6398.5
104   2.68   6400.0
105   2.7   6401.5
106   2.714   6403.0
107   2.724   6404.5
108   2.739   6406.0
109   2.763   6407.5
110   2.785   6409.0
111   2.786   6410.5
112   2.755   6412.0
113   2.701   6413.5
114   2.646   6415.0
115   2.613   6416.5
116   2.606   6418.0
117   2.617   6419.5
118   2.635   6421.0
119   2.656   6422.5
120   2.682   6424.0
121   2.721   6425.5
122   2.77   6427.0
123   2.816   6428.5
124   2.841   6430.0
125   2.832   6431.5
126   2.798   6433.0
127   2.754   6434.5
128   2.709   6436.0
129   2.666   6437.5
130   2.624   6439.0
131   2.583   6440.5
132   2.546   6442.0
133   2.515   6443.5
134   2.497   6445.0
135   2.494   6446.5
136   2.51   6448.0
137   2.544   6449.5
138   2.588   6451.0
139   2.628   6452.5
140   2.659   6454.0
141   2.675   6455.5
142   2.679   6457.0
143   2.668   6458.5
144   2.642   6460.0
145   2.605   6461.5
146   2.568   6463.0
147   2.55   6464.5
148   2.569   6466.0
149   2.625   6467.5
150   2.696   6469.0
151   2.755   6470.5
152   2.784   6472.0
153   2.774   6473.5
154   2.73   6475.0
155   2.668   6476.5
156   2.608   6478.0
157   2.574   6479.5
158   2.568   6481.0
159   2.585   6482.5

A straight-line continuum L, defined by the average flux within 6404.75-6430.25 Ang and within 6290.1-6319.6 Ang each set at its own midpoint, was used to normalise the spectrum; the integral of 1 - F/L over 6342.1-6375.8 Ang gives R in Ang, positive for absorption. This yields 2.4 Ang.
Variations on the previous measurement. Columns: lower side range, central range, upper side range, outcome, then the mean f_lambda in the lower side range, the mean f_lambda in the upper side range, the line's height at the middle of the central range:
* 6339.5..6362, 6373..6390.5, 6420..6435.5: -2.3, 2.21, 2.75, 2.43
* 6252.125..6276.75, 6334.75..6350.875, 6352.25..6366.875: 3.4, 2.68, 2.45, 2.49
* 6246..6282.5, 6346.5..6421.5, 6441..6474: 0.2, 2.66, 2.62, 2.63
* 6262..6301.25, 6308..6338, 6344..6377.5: 8.6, 2.58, 2.44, 2.51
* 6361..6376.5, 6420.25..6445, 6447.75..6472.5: -0.6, 2.6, 2.63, 2.62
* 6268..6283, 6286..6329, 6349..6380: 5.4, 2.59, 2.51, 2.56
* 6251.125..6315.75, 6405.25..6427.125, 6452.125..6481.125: -0.6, 2.57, 2.65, 2.63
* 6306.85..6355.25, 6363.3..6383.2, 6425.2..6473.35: -4.3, 1.92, 2.65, 2.18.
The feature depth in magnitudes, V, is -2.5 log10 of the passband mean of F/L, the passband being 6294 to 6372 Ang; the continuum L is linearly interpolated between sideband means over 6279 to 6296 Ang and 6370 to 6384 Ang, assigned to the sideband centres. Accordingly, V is 0.178 mag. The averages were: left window 2.44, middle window 2.17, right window 2.66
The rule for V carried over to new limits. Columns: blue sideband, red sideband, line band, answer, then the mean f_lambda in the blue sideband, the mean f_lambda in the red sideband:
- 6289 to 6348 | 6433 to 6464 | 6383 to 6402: -0.17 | 2.07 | 2.61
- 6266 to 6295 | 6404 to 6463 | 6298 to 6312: -0.02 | 2.53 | 2.67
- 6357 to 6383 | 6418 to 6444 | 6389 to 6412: -0.05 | 2.59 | 2.69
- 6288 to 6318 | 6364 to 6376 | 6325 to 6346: 0.50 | 2.48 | 2.62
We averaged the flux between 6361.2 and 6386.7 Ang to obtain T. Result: 2.66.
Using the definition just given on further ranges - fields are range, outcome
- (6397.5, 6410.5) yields 2.72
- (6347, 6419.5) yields 2.63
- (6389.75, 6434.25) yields 2.73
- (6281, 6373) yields 2.21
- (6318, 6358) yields 1.84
